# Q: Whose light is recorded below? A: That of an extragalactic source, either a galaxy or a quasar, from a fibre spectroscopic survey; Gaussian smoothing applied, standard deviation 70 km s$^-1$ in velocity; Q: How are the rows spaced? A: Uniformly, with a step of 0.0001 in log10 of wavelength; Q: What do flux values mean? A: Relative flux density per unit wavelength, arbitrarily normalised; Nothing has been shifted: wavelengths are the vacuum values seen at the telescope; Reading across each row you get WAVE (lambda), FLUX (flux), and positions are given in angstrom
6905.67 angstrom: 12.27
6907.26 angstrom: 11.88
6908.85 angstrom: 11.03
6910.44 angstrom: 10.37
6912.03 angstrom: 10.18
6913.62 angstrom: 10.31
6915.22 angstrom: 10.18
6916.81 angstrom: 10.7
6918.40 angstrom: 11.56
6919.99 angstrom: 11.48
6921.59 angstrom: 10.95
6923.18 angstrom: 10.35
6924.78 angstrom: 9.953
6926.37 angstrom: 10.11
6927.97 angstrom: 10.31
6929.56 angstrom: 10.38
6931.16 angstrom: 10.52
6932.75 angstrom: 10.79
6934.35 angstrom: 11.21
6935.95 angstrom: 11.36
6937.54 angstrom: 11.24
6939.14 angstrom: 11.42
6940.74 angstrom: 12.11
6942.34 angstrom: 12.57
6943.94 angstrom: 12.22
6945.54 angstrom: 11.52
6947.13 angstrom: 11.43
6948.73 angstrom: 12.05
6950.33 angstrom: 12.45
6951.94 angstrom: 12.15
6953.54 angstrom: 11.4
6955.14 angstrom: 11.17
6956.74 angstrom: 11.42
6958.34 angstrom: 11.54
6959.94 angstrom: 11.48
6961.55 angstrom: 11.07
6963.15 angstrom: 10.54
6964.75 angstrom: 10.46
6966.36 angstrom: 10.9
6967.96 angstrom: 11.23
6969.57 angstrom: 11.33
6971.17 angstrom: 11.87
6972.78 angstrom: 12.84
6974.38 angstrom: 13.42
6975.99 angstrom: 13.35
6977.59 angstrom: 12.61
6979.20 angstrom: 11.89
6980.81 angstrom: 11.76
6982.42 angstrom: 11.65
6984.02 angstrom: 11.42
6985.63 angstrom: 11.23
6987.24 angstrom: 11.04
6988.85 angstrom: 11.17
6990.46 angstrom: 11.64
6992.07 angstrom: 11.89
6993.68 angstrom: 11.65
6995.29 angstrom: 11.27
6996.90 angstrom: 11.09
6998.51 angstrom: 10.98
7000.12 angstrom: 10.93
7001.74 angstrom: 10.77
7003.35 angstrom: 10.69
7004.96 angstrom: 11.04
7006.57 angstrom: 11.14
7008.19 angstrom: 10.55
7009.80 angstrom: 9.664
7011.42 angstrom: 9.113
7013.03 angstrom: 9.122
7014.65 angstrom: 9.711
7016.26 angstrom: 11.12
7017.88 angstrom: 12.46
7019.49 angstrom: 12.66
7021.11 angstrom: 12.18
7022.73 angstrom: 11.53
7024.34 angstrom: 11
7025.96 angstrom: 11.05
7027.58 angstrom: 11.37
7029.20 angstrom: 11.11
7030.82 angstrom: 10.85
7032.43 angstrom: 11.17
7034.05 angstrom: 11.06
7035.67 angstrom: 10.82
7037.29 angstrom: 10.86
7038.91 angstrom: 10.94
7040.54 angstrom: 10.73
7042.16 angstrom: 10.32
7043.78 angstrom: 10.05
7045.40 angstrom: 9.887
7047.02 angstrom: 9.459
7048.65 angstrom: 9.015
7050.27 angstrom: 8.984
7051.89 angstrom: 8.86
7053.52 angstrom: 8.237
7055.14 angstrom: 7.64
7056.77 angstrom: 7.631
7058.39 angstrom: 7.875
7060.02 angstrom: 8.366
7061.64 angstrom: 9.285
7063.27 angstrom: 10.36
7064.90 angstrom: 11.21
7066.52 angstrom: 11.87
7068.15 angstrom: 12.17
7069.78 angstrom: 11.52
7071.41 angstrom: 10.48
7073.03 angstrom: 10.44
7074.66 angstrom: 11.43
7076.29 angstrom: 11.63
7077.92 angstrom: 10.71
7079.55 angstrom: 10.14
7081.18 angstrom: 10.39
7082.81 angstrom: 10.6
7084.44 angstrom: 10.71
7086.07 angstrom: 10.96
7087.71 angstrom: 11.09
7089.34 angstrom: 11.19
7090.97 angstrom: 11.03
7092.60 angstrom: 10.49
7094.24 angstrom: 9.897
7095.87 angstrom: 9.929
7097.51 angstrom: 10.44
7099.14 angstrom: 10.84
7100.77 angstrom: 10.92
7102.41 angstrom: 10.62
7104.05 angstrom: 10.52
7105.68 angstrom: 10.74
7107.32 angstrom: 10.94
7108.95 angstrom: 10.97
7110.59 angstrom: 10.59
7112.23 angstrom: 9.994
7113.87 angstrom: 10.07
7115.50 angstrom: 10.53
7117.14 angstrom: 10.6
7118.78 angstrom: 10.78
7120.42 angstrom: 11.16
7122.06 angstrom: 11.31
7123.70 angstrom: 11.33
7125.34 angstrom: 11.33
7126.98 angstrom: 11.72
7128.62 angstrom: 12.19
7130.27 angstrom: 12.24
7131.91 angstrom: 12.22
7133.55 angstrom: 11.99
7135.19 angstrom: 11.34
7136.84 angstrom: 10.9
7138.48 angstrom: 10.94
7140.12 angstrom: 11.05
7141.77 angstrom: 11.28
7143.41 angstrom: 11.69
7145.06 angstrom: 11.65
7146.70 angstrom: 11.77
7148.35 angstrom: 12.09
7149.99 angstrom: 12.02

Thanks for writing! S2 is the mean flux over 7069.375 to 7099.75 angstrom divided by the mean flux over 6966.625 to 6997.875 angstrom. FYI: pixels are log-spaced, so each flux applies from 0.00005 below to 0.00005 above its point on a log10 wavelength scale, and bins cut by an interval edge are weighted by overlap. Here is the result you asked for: 0.91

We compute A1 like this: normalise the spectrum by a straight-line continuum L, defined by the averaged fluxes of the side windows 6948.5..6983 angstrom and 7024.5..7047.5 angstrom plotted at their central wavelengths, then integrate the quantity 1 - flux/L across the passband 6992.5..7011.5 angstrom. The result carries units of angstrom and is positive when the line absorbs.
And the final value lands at 0.7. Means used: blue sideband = 11.7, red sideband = 10.7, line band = 10.8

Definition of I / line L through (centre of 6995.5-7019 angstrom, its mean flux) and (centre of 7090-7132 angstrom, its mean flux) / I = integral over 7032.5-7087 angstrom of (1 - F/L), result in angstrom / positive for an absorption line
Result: 3.1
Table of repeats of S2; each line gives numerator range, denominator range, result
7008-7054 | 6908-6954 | 0.94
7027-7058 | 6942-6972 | 0.86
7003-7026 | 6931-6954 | 0.93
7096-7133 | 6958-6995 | 0.94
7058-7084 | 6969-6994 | 0.89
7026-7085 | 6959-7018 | 0.91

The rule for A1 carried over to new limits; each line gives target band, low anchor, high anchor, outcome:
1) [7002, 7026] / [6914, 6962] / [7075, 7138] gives 0.50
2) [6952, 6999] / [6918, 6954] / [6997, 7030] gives -2.05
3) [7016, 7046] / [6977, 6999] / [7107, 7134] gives 0.74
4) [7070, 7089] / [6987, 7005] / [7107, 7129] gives 0.36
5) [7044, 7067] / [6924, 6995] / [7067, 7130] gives 3.92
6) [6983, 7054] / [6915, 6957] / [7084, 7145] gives 2.49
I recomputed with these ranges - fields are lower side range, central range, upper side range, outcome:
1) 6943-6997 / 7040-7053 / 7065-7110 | 1.8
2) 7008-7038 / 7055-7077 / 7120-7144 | 1.9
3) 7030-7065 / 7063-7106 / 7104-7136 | -1.7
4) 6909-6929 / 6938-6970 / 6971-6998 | -0.8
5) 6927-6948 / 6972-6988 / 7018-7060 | -1.9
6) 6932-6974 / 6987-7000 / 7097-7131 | 0.1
